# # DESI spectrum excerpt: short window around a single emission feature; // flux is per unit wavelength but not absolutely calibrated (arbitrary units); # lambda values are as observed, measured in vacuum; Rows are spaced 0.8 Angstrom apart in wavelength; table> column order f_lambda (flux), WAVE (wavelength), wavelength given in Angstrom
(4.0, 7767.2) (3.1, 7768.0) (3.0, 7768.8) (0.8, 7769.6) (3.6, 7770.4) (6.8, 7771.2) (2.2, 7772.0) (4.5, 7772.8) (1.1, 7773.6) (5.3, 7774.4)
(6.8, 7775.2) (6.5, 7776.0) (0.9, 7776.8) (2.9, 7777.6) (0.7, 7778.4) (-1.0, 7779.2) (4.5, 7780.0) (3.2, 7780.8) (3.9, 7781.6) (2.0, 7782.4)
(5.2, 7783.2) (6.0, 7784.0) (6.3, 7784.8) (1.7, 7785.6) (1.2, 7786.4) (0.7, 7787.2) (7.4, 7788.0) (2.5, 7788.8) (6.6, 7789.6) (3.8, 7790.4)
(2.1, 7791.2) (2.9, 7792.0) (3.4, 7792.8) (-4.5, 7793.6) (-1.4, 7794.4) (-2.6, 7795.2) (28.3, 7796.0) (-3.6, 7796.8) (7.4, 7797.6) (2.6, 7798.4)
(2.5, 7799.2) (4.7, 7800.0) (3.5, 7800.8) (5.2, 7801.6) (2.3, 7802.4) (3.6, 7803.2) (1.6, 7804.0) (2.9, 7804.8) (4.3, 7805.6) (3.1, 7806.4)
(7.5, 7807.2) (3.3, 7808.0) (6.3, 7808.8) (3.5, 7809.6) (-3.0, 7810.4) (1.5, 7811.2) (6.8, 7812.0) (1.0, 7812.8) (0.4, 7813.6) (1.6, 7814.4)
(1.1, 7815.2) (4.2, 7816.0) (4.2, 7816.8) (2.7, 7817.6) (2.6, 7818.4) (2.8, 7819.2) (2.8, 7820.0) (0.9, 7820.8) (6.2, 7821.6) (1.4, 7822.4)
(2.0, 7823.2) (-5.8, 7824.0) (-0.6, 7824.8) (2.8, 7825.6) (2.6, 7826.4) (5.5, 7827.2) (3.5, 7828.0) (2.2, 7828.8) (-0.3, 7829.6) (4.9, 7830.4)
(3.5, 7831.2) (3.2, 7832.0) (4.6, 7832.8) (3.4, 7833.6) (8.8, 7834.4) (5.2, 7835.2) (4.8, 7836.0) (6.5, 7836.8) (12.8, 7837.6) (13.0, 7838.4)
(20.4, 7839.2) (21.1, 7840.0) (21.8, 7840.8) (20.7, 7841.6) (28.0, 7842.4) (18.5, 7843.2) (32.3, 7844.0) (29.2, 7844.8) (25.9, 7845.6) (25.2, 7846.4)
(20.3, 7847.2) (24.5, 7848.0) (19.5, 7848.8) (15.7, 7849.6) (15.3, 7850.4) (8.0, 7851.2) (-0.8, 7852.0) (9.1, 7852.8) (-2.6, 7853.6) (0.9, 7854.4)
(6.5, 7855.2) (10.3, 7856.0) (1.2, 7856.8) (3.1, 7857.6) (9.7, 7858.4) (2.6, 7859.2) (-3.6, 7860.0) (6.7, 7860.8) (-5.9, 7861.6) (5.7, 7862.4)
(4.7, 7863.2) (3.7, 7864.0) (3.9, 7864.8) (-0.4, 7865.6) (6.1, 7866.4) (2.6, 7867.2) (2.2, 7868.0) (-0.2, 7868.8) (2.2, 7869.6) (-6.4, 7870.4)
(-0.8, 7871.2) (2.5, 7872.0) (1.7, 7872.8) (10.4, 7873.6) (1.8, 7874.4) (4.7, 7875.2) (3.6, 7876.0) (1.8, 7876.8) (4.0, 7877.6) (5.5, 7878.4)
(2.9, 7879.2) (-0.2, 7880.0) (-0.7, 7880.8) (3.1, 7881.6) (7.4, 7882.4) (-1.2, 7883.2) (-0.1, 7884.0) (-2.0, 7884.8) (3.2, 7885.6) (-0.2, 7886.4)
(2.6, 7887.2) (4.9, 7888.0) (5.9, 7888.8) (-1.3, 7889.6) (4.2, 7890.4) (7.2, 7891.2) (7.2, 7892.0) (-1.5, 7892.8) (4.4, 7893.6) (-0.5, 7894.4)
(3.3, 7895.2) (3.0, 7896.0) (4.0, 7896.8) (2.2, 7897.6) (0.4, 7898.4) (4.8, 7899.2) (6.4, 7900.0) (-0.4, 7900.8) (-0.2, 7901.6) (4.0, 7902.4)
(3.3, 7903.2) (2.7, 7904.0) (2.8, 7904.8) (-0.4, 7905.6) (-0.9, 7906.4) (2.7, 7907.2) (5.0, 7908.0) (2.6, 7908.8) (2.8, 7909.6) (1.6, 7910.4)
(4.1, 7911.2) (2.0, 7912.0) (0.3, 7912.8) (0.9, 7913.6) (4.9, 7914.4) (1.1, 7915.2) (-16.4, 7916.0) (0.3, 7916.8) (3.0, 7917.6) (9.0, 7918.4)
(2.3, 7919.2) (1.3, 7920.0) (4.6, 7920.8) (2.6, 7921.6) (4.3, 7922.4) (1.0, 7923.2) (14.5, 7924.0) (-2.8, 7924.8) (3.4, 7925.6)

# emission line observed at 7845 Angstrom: [O II] 3727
